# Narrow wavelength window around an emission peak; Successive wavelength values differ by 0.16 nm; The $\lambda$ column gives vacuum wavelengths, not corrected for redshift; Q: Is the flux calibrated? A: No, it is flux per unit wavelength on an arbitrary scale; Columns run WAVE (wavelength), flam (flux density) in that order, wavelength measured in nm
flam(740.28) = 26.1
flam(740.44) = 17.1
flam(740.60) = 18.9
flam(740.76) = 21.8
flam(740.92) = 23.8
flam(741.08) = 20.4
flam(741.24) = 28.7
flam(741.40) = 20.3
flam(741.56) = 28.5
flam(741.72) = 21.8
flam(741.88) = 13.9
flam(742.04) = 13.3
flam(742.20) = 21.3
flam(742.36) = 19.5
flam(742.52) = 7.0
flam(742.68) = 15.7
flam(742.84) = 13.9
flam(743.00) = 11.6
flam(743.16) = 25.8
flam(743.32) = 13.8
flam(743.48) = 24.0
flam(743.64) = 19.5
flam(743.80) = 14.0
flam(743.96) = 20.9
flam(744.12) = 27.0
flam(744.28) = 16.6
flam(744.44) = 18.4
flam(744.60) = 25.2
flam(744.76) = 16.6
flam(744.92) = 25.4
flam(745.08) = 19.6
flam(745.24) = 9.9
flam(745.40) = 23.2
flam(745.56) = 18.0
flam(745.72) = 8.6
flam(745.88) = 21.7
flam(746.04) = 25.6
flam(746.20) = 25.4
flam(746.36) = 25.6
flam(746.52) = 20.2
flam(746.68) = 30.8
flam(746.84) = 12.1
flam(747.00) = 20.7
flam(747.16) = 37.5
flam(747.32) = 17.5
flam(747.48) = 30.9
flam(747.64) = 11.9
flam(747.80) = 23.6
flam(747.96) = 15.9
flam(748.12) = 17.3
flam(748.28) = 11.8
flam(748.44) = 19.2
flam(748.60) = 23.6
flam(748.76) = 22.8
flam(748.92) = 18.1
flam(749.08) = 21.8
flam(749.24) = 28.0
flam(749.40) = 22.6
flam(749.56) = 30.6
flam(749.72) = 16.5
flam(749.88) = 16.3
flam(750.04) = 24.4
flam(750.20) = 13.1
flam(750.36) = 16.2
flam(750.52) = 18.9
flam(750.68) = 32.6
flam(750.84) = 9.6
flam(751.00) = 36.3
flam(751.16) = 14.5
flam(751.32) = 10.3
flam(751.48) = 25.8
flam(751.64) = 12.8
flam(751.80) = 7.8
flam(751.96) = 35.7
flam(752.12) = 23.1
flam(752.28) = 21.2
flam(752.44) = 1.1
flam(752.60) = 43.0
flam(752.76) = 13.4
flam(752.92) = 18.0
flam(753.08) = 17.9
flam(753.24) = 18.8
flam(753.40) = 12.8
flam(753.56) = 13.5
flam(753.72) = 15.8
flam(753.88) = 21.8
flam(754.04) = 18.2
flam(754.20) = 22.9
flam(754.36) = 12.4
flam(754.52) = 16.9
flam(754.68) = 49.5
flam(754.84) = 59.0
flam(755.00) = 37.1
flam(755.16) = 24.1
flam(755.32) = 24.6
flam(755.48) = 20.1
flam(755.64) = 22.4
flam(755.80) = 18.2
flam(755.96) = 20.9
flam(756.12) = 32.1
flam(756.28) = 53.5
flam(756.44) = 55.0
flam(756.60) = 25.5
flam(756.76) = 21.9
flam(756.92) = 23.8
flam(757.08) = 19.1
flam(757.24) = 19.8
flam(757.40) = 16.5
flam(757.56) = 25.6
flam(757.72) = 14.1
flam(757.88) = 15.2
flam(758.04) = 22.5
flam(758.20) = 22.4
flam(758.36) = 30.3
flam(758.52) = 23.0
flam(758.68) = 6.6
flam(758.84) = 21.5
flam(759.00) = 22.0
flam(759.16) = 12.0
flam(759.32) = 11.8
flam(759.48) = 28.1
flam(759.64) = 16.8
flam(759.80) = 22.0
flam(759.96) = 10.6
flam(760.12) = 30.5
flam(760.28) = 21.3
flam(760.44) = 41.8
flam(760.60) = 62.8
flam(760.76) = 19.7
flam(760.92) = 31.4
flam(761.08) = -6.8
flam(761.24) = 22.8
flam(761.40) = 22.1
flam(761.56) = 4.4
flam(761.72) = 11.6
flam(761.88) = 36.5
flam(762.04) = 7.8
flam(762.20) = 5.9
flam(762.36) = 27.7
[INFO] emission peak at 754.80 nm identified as [S II]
